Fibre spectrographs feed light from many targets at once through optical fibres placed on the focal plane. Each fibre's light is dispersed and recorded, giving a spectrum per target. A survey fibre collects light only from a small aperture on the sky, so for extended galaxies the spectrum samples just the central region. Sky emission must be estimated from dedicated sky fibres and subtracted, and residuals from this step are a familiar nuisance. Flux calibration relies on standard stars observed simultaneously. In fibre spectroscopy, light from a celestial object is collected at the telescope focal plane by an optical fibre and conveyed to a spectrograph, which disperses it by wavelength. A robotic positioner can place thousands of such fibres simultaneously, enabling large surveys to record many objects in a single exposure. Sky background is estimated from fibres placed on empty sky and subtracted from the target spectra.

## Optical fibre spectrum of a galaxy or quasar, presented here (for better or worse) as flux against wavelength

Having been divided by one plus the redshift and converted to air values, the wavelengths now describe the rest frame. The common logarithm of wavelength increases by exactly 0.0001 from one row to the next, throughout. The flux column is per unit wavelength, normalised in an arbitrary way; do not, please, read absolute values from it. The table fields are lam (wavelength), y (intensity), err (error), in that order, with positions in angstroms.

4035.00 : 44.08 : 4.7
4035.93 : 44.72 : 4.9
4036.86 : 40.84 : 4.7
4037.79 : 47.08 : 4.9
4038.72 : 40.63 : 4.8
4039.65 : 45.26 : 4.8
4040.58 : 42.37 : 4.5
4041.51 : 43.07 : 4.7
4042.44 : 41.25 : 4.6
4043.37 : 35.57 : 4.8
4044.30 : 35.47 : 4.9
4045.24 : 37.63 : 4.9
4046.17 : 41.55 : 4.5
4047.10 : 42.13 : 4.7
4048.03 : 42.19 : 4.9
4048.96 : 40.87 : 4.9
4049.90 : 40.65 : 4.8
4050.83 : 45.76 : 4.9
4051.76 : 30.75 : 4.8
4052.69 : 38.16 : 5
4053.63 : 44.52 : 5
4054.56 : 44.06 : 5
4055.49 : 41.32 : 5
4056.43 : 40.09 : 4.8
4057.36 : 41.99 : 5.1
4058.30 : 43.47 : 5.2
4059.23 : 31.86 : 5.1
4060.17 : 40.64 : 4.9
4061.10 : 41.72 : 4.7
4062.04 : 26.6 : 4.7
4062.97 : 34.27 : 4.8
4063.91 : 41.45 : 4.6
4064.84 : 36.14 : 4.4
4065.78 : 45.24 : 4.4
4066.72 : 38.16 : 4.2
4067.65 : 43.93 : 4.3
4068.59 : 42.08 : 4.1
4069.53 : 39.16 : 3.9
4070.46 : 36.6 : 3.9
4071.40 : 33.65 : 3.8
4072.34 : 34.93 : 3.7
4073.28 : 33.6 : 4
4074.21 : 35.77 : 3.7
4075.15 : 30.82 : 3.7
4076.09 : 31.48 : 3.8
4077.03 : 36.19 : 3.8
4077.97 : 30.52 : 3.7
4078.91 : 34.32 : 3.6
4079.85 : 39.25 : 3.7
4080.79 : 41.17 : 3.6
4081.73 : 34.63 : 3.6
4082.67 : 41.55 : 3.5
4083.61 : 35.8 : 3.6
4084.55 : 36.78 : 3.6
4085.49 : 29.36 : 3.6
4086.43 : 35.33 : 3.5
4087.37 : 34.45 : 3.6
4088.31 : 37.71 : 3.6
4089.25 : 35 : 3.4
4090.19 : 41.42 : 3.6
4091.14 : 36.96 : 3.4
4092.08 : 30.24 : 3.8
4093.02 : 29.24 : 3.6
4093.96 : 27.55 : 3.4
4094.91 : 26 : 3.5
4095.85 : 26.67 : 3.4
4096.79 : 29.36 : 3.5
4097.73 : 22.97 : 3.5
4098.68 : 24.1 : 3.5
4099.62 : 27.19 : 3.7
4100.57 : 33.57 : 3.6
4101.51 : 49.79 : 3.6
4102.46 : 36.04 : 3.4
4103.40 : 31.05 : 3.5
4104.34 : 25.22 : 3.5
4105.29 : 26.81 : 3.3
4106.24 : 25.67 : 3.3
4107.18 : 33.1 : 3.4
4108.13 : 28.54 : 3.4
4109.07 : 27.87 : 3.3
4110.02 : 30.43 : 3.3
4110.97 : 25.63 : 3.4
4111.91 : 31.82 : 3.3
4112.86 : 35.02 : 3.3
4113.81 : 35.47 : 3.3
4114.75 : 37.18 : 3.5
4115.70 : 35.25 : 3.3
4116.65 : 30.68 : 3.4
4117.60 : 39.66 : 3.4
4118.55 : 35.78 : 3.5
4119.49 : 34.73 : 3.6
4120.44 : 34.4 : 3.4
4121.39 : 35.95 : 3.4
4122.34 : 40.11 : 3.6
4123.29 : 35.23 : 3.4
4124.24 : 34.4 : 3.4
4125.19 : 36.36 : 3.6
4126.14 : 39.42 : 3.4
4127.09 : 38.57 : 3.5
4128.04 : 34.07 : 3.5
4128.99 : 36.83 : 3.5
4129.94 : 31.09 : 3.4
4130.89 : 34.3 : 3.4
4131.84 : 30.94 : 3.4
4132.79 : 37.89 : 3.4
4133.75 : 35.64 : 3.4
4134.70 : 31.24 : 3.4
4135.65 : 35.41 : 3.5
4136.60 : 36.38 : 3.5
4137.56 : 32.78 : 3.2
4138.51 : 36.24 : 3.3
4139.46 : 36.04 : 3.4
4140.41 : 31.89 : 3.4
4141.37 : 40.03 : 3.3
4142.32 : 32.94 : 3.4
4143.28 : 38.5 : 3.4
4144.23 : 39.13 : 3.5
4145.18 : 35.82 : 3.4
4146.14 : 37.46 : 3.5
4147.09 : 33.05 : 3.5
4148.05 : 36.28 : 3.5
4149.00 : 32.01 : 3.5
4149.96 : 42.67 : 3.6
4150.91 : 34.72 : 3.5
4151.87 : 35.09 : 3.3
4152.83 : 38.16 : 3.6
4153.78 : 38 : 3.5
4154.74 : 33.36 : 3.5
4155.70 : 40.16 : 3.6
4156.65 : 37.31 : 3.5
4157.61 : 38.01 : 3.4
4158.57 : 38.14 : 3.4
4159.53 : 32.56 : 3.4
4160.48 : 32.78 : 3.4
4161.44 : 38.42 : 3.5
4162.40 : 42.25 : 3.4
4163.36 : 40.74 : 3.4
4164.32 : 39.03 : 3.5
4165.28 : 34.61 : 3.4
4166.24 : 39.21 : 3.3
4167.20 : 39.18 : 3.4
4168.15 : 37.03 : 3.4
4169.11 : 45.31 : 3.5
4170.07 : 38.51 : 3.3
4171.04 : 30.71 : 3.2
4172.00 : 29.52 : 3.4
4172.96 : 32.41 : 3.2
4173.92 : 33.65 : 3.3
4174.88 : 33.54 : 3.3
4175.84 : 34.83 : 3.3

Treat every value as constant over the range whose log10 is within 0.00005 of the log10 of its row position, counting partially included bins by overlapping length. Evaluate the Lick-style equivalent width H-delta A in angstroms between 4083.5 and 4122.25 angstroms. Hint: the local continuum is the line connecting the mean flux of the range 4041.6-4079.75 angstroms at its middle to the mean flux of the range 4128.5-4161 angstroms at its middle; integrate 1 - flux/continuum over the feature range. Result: 4.8 angstroms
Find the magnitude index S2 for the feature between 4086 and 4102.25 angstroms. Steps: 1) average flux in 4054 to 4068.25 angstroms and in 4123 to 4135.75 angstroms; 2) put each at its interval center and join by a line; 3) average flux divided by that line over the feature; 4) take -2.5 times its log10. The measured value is 0.16 mag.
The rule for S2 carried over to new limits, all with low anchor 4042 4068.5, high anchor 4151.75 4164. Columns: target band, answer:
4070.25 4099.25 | 0.17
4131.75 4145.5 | 0.07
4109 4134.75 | 0.10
